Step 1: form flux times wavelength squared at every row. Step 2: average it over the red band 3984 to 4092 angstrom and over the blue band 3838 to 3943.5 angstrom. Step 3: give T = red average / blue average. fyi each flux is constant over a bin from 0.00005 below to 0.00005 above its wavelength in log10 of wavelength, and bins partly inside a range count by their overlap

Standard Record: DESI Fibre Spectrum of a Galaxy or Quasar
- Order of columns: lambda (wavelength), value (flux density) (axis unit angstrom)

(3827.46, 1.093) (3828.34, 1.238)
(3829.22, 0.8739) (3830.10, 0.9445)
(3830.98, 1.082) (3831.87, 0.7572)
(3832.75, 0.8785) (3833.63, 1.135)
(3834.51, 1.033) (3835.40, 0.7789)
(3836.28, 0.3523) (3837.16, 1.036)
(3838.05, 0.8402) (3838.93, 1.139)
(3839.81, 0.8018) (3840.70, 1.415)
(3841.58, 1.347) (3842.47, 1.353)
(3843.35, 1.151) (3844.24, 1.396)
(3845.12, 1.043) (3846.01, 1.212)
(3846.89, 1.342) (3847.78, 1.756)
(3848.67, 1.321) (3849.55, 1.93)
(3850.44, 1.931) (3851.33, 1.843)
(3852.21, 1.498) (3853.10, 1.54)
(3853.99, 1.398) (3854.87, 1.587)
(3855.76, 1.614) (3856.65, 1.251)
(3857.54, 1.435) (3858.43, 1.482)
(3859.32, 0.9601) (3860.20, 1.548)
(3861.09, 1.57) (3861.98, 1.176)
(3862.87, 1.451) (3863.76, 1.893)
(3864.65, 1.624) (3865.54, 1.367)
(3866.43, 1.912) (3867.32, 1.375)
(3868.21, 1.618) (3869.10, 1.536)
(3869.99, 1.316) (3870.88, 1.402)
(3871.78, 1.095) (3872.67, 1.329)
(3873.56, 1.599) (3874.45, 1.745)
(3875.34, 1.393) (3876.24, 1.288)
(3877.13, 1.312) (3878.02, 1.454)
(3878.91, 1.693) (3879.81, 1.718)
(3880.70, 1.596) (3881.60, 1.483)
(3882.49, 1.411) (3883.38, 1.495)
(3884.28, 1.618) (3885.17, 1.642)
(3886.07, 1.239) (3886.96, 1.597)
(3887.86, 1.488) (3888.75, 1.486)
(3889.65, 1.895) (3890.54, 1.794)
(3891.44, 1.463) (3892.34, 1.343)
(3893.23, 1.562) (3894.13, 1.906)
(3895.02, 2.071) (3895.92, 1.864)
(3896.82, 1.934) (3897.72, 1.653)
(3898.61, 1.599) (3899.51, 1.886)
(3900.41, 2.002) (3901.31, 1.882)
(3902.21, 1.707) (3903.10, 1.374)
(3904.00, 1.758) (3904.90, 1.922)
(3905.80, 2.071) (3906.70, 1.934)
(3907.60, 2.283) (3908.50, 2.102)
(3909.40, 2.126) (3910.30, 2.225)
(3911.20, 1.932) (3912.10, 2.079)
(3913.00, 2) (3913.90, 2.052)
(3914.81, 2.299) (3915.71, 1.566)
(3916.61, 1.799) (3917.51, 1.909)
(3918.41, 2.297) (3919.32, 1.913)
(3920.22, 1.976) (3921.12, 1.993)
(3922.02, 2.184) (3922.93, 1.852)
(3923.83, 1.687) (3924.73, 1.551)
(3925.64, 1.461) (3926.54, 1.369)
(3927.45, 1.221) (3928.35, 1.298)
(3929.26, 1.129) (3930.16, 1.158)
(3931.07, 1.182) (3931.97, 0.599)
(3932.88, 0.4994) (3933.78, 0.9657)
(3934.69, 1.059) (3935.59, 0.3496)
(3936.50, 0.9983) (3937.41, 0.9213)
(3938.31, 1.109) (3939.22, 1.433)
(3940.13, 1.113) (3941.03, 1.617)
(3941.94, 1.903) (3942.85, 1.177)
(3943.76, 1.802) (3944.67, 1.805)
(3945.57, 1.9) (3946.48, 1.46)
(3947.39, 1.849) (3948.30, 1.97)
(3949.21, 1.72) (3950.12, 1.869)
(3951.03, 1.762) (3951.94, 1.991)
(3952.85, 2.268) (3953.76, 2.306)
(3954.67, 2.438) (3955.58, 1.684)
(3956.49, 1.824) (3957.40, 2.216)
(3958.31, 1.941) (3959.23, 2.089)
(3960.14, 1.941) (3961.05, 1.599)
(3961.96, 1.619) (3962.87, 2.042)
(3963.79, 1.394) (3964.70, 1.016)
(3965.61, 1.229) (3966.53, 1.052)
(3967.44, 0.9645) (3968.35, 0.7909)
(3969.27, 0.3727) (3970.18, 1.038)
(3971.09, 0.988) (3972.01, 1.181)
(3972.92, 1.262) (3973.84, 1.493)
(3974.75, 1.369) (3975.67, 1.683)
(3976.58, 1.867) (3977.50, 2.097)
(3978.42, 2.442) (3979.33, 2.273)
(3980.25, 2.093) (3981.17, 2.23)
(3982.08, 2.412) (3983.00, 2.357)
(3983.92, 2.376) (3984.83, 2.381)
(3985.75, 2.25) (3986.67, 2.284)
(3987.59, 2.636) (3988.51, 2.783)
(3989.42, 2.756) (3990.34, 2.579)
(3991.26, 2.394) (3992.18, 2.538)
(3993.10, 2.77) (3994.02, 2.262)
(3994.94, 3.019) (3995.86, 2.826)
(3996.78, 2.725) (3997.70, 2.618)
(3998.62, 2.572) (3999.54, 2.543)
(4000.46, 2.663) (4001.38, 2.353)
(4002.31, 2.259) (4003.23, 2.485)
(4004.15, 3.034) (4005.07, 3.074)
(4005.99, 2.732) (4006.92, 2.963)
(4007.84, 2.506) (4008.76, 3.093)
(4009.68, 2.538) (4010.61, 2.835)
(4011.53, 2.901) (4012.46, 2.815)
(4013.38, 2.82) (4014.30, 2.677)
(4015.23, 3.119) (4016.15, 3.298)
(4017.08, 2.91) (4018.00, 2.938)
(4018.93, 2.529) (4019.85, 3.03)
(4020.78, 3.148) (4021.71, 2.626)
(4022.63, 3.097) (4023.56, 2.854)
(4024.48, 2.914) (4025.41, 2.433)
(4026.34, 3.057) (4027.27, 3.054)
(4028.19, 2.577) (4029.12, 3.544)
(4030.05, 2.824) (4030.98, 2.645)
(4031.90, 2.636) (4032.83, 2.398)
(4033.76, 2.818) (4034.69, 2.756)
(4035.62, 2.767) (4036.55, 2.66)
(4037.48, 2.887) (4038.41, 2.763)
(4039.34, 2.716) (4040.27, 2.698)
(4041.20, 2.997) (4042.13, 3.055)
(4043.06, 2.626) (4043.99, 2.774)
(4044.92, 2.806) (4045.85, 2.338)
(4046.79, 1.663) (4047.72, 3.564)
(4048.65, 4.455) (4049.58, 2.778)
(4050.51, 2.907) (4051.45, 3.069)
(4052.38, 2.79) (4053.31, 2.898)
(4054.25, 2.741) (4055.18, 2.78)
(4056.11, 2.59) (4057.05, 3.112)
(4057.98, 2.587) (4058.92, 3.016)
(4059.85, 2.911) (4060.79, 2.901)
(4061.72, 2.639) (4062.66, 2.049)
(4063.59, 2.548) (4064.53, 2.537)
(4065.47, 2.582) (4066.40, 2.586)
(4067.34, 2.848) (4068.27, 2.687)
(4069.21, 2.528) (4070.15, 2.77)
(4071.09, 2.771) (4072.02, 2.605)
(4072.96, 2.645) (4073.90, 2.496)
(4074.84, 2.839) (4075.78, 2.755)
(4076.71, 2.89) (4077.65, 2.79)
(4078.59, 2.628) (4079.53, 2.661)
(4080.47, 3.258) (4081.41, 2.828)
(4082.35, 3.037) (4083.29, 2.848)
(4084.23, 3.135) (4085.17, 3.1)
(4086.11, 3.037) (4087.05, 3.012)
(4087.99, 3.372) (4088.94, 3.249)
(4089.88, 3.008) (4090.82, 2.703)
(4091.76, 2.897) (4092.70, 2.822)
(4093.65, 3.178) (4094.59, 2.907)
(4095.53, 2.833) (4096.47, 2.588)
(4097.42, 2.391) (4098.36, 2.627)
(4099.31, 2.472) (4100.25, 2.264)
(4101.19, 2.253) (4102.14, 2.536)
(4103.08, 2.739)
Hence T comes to 1.9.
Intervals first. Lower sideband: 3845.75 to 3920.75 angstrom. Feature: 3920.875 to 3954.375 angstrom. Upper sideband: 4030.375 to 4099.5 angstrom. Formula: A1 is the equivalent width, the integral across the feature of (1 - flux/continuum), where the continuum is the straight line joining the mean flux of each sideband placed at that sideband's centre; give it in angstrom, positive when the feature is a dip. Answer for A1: 8.92 angstrom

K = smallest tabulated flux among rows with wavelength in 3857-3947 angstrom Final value 0.3496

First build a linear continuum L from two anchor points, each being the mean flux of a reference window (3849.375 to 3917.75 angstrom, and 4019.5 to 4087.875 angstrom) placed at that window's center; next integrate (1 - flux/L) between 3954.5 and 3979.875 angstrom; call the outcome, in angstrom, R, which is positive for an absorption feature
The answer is 7.59 angstrom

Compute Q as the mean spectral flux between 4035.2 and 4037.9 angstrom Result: 2.77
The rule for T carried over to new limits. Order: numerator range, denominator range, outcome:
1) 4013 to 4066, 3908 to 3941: 1.94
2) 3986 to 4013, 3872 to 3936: 1.71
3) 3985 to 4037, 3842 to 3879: 2.02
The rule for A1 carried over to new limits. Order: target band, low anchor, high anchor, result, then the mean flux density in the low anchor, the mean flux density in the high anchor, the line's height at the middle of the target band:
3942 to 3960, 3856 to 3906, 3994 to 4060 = 2.3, 1.57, 2.82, 2.17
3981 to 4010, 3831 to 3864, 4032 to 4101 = -3.6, 1.3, 2.79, 2.31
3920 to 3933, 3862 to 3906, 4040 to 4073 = 3.2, 1.6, 2.78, 1.89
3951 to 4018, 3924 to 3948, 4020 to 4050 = -4.9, 1.28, 2.84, 2.04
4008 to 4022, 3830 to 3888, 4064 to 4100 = -3.0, 1.37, 2.81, 2.38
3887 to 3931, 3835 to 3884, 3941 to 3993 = -4.8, 1.4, 1.86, 1.61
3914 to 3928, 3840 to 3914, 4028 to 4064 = 0.8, 1.61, 2.8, 1.92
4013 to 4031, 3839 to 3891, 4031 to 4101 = -2.9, 1.48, 2.79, 2.5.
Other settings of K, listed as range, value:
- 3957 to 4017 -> 0.3727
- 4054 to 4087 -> 2.049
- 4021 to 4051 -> 1.663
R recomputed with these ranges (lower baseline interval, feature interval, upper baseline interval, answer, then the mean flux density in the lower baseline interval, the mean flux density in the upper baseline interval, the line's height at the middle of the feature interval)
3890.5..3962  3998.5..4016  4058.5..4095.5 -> -3.37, 1.7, 2.82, 2.3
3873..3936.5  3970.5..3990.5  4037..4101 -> 1.07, 1.64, 2.8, 2.18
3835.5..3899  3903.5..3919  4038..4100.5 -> -2.27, 1.47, 2.81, 1.76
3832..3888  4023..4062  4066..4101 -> -4.41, 1.39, 2.81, 2.55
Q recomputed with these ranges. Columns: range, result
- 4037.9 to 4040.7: 2.73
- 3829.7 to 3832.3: 0.926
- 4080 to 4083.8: 2.99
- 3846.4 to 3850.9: 1.65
